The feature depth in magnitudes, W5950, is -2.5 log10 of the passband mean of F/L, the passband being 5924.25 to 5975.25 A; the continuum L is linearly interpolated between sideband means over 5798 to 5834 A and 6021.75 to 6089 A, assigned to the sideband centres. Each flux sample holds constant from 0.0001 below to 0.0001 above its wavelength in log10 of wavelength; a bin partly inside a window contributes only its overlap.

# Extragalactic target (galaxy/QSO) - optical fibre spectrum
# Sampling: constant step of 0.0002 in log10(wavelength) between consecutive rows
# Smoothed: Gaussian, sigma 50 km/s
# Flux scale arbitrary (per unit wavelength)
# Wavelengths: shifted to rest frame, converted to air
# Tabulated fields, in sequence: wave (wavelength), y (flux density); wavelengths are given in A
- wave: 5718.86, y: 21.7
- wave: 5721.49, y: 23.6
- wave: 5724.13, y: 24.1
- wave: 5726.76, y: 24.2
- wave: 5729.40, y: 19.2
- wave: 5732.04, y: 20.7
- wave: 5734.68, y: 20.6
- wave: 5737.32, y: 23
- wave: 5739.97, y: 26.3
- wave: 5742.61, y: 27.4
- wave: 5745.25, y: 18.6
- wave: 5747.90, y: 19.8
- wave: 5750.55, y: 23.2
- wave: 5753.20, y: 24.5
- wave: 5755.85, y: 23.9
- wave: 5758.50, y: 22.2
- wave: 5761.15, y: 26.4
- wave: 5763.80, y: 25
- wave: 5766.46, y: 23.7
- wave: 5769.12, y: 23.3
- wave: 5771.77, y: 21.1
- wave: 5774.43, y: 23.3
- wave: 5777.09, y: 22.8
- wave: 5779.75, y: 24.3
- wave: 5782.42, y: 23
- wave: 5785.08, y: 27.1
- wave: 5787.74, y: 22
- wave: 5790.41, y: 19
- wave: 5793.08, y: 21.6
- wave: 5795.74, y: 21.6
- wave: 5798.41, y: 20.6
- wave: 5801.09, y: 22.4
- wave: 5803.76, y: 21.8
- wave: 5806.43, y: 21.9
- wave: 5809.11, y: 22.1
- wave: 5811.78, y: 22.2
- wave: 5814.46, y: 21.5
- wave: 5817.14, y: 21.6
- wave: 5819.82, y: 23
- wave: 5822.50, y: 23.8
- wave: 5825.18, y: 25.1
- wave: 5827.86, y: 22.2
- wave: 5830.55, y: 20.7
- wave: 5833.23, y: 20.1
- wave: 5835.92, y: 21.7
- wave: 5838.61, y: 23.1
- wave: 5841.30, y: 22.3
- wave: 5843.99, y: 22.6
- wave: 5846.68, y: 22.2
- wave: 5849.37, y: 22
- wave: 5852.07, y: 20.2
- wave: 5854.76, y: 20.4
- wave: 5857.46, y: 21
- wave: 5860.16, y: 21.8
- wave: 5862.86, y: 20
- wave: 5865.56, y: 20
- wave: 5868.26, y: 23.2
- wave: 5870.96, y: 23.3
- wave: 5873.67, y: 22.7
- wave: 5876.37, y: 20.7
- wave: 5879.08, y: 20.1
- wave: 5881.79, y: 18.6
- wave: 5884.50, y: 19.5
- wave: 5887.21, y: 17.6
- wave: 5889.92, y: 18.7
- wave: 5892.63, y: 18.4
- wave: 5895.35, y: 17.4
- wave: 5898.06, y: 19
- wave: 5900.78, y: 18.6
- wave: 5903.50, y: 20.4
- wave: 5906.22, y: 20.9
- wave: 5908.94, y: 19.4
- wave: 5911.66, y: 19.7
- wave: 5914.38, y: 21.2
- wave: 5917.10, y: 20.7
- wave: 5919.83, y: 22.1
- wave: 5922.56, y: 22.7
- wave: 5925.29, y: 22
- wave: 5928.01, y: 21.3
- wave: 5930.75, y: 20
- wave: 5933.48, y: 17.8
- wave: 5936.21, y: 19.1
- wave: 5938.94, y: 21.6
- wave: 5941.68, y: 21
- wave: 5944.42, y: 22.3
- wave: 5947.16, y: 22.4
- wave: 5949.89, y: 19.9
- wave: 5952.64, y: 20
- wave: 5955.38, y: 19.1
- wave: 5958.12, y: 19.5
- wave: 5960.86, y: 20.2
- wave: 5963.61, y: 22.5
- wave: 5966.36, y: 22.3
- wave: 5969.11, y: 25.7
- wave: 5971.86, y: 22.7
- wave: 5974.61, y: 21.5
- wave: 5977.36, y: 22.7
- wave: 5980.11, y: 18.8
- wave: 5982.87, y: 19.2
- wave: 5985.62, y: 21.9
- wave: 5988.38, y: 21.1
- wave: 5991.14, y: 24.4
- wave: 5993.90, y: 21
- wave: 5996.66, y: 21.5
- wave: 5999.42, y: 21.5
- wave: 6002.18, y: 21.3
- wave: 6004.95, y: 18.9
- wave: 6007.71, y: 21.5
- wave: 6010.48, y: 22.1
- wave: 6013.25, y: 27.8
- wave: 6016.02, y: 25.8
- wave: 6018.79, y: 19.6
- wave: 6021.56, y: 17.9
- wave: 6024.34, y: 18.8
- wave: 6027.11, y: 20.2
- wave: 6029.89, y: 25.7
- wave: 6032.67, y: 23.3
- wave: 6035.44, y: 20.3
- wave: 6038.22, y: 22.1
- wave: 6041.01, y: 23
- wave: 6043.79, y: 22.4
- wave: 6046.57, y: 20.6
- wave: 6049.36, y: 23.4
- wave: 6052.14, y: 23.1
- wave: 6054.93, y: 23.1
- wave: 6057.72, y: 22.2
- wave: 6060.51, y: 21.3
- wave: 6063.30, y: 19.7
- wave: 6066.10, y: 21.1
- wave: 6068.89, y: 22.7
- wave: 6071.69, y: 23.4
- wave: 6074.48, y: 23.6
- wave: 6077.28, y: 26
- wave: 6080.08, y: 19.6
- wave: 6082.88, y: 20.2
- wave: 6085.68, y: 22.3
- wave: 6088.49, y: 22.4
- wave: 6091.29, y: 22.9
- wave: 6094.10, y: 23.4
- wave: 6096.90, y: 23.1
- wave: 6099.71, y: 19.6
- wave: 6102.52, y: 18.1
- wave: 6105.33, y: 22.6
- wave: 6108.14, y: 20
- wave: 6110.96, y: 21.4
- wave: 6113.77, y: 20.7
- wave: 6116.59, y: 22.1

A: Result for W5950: 0.05 mag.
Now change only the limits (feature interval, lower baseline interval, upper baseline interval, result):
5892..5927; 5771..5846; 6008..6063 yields 0.10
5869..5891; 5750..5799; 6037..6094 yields 0.13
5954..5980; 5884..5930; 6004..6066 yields -0.04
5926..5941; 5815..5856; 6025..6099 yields 0.11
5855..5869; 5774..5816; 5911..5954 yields 0.03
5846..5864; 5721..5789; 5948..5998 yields 0.06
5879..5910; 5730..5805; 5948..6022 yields 0.16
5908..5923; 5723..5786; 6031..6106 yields 0.09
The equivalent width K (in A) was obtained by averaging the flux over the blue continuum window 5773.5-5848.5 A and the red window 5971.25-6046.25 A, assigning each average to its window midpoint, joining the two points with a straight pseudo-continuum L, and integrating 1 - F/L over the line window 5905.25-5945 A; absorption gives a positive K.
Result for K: 2.2 A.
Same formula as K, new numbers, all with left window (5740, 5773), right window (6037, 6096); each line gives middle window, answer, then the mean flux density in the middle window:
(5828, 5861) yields 2.22 A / 21.5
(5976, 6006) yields 1.91 A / 21.1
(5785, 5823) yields 2.09 A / 21.9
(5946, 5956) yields 1.02 A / 20.4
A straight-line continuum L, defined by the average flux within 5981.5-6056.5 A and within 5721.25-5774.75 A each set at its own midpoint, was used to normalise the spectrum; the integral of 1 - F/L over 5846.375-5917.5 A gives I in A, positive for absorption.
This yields 7.07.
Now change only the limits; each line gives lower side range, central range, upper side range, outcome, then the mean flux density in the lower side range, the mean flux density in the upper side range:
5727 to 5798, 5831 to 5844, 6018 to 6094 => 0.5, 22.8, 21.9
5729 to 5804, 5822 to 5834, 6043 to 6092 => 0.1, 22.8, 22.2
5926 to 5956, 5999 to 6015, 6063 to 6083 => -0.7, 20.5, 22.3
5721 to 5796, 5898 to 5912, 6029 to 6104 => 1.8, 23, 22.1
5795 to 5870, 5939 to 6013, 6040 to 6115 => 1.5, 21.8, 21.9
